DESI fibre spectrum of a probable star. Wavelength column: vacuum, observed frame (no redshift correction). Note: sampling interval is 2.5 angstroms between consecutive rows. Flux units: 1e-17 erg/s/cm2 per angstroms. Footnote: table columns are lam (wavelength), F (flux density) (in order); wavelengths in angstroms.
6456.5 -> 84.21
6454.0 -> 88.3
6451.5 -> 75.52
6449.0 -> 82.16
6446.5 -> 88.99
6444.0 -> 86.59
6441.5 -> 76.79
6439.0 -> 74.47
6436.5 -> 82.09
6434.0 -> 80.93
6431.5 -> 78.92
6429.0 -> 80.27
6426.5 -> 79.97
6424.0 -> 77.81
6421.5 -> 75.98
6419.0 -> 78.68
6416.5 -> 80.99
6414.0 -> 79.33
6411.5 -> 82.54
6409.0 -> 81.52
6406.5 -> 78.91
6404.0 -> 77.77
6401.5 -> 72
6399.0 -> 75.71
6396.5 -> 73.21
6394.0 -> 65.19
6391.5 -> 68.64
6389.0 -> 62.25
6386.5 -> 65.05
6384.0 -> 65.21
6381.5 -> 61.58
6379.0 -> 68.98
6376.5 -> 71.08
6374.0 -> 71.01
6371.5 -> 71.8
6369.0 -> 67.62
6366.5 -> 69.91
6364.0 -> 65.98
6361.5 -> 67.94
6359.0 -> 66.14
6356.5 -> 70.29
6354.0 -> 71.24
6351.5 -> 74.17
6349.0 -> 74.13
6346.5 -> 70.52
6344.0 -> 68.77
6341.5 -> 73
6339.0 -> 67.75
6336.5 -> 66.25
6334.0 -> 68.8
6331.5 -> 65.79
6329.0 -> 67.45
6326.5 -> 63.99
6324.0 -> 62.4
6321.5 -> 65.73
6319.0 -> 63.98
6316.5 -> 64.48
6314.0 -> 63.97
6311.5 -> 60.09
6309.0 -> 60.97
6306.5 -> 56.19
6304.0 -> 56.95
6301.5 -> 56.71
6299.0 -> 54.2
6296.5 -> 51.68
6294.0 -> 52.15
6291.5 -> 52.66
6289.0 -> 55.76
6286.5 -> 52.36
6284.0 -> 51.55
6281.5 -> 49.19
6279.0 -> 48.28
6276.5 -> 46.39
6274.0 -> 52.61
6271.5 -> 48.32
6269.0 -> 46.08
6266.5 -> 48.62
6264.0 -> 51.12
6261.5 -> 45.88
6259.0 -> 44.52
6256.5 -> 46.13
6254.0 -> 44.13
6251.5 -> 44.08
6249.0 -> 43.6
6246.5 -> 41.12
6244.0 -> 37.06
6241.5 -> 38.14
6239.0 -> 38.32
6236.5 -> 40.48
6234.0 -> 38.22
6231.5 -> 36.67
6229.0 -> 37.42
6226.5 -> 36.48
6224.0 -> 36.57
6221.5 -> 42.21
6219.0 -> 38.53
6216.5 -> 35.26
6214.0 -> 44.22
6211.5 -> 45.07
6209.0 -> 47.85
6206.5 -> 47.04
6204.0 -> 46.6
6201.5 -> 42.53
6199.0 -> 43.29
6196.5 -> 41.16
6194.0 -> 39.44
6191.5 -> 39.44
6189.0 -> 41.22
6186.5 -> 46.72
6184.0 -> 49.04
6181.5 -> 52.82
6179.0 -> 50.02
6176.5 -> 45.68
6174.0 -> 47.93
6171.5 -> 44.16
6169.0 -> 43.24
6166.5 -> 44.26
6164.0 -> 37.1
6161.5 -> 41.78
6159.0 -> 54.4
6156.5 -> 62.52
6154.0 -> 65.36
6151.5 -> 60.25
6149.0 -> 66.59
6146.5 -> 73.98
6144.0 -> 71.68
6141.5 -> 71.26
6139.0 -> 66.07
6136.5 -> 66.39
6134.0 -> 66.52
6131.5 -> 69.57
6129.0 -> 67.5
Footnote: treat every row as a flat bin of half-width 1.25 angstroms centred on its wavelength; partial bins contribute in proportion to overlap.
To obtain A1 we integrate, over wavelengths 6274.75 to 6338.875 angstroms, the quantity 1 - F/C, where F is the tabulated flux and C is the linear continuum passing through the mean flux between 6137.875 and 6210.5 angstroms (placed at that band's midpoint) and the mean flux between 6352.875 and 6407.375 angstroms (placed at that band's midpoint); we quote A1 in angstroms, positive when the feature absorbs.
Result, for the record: 4.6 angstroms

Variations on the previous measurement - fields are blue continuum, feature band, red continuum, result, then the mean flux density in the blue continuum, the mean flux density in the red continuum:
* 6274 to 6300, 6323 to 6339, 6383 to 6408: -1.83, 51.5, 70.6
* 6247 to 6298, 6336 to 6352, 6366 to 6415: -2.10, 48.7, 71.4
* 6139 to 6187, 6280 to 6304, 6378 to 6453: 4.56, 54.6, 76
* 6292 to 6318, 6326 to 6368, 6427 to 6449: -2.59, 57.7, 81.2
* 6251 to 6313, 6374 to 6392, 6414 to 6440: 1.08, 51.2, 79.1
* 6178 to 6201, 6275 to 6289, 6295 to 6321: 1.44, 44.7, 59.1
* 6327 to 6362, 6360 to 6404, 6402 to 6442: 3.20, 69.4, 79.1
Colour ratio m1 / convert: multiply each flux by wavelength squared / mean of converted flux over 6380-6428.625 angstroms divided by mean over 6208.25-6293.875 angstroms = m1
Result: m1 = 1.75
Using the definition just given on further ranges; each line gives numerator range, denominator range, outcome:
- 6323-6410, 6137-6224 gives 1.49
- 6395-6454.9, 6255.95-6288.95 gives 1.71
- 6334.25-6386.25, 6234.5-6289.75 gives 1.55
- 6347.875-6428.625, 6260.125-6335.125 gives 1.33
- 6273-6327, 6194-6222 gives 1.35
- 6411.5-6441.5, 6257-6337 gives 1.47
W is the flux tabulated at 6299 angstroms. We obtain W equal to 54.2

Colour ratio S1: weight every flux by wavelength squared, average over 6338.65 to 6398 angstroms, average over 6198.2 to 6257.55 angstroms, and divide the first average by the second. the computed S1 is 1.74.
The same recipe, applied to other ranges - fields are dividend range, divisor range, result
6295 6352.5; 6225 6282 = 1.51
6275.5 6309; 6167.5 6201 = 1.22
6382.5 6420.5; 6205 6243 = 1.94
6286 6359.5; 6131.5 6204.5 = 1.26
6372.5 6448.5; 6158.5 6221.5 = 1.83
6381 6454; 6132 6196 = 1.54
